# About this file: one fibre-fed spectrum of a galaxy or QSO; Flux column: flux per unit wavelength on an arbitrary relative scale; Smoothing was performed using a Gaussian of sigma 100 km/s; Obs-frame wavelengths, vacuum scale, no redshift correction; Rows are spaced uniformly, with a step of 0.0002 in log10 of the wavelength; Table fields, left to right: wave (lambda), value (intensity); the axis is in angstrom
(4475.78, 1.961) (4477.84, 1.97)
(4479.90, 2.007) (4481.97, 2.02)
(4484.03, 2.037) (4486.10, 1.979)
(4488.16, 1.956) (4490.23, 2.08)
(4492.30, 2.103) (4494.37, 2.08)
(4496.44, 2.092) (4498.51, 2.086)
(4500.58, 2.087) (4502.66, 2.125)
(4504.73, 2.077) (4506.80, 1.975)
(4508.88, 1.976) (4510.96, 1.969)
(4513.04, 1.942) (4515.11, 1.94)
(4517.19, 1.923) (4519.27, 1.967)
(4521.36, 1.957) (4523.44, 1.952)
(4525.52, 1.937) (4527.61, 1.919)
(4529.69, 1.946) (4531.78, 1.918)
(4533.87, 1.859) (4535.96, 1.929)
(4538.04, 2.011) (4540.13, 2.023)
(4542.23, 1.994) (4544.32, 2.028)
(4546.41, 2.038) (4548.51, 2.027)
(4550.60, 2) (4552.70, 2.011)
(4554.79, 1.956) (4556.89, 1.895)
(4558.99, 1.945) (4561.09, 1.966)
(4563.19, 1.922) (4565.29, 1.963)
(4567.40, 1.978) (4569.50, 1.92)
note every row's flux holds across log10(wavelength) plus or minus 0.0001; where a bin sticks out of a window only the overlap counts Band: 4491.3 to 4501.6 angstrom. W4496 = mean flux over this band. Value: 2.09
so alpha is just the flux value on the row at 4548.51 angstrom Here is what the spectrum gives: 2.027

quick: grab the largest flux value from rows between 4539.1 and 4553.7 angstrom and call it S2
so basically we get 2.038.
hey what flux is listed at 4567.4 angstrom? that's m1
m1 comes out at 1.978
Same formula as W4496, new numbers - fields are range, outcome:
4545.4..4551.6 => 2.02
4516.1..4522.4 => 1.95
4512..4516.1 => 1.94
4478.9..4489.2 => 2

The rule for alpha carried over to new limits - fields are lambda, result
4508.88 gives 1.976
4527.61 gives 1.919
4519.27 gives 1.967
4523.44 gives 1.952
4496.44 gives 2.092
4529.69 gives 1.946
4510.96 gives 1.969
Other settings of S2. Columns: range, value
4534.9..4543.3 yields 2.023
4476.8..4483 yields 2.02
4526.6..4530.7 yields 1.946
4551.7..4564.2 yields 2.011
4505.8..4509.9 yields 1.976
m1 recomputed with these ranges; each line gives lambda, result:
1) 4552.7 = 2.011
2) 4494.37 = 2.08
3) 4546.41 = 2.038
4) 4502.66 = 2.125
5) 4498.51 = 2.086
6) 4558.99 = 1.945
